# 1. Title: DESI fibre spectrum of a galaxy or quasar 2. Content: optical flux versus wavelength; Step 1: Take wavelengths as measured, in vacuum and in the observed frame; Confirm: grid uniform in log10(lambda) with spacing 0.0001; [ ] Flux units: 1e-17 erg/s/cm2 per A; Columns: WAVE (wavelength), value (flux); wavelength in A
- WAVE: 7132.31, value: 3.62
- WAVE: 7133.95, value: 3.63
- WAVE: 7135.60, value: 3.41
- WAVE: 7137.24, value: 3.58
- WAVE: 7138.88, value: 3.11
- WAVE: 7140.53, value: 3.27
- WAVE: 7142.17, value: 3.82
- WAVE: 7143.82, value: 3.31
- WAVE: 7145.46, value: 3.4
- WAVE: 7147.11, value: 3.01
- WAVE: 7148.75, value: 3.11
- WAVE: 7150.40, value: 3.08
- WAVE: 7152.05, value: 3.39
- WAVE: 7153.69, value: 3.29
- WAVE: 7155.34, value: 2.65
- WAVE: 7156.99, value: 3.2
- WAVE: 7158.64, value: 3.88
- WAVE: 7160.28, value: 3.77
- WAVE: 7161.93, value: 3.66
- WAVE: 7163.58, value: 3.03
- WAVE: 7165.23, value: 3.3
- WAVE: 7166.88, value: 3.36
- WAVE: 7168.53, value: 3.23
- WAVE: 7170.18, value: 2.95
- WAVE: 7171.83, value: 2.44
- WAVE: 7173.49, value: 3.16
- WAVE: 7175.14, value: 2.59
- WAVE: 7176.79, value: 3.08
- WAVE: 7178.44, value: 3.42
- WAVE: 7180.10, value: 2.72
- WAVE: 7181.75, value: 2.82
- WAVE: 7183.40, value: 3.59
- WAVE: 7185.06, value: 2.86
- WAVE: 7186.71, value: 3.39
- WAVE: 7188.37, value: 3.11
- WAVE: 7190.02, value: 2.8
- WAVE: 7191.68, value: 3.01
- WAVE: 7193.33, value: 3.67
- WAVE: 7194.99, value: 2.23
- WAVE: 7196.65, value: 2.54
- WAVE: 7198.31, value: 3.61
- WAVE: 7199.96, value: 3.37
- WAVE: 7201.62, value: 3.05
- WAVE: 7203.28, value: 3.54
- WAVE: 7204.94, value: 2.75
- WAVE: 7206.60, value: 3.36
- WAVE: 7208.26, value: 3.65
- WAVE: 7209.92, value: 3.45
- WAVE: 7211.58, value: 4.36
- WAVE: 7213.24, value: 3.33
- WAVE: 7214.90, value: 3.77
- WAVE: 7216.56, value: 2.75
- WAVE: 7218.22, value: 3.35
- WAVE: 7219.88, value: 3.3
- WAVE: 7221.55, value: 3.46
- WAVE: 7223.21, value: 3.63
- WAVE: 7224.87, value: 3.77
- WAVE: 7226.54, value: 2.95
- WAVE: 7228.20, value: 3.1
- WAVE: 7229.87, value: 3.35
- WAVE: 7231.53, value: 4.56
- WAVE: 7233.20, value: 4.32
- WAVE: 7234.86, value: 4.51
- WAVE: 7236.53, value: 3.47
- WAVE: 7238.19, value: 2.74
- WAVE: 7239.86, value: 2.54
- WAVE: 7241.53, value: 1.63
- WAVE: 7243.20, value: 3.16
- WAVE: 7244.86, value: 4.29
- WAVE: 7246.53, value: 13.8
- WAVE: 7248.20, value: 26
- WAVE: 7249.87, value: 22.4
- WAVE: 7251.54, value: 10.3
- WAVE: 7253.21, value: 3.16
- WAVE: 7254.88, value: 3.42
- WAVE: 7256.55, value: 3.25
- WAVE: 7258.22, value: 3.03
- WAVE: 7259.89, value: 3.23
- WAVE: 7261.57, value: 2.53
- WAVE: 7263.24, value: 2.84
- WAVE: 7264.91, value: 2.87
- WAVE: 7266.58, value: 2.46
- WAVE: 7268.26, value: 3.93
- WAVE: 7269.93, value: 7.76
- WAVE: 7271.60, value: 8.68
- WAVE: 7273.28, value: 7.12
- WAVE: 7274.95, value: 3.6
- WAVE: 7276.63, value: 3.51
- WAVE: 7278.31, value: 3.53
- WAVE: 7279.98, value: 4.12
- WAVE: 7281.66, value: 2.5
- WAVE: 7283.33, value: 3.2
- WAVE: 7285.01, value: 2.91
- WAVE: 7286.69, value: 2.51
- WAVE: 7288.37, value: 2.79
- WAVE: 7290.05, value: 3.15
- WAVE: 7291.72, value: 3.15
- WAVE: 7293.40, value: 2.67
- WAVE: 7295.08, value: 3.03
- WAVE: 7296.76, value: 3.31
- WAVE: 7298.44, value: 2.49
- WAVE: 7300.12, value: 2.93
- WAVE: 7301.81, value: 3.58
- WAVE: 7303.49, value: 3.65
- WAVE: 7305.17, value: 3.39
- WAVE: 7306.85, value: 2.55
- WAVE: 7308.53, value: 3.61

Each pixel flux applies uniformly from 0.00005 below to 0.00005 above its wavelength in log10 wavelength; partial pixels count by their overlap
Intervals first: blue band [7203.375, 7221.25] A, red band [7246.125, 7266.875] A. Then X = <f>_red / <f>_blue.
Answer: 2.24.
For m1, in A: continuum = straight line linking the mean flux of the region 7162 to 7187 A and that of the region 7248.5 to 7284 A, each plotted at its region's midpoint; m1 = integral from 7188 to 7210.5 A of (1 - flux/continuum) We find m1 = 3.4 A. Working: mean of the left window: 3.07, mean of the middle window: 3.15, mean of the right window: 5.44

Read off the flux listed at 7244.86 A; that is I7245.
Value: 4.29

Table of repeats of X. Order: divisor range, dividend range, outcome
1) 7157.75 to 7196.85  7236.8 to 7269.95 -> 1.98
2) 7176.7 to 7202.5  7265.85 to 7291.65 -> 1.33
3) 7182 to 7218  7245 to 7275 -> 2.24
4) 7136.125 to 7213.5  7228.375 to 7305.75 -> 1.49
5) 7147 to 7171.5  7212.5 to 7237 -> 1.10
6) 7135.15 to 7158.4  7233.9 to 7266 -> 1.91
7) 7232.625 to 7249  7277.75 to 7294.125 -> 0.46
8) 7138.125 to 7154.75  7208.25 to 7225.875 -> 1.08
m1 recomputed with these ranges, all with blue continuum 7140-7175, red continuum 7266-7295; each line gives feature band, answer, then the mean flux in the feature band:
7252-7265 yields 1.9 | 3.26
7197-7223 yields 1.1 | 3.4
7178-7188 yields 0.8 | 3.12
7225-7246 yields 0.9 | 3.55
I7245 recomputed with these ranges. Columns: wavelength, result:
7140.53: 3.27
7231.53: 4.56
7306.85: 2.55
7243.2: 3.16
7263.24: 2.84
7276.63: 3.51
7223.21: 3.63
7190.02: 2.8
